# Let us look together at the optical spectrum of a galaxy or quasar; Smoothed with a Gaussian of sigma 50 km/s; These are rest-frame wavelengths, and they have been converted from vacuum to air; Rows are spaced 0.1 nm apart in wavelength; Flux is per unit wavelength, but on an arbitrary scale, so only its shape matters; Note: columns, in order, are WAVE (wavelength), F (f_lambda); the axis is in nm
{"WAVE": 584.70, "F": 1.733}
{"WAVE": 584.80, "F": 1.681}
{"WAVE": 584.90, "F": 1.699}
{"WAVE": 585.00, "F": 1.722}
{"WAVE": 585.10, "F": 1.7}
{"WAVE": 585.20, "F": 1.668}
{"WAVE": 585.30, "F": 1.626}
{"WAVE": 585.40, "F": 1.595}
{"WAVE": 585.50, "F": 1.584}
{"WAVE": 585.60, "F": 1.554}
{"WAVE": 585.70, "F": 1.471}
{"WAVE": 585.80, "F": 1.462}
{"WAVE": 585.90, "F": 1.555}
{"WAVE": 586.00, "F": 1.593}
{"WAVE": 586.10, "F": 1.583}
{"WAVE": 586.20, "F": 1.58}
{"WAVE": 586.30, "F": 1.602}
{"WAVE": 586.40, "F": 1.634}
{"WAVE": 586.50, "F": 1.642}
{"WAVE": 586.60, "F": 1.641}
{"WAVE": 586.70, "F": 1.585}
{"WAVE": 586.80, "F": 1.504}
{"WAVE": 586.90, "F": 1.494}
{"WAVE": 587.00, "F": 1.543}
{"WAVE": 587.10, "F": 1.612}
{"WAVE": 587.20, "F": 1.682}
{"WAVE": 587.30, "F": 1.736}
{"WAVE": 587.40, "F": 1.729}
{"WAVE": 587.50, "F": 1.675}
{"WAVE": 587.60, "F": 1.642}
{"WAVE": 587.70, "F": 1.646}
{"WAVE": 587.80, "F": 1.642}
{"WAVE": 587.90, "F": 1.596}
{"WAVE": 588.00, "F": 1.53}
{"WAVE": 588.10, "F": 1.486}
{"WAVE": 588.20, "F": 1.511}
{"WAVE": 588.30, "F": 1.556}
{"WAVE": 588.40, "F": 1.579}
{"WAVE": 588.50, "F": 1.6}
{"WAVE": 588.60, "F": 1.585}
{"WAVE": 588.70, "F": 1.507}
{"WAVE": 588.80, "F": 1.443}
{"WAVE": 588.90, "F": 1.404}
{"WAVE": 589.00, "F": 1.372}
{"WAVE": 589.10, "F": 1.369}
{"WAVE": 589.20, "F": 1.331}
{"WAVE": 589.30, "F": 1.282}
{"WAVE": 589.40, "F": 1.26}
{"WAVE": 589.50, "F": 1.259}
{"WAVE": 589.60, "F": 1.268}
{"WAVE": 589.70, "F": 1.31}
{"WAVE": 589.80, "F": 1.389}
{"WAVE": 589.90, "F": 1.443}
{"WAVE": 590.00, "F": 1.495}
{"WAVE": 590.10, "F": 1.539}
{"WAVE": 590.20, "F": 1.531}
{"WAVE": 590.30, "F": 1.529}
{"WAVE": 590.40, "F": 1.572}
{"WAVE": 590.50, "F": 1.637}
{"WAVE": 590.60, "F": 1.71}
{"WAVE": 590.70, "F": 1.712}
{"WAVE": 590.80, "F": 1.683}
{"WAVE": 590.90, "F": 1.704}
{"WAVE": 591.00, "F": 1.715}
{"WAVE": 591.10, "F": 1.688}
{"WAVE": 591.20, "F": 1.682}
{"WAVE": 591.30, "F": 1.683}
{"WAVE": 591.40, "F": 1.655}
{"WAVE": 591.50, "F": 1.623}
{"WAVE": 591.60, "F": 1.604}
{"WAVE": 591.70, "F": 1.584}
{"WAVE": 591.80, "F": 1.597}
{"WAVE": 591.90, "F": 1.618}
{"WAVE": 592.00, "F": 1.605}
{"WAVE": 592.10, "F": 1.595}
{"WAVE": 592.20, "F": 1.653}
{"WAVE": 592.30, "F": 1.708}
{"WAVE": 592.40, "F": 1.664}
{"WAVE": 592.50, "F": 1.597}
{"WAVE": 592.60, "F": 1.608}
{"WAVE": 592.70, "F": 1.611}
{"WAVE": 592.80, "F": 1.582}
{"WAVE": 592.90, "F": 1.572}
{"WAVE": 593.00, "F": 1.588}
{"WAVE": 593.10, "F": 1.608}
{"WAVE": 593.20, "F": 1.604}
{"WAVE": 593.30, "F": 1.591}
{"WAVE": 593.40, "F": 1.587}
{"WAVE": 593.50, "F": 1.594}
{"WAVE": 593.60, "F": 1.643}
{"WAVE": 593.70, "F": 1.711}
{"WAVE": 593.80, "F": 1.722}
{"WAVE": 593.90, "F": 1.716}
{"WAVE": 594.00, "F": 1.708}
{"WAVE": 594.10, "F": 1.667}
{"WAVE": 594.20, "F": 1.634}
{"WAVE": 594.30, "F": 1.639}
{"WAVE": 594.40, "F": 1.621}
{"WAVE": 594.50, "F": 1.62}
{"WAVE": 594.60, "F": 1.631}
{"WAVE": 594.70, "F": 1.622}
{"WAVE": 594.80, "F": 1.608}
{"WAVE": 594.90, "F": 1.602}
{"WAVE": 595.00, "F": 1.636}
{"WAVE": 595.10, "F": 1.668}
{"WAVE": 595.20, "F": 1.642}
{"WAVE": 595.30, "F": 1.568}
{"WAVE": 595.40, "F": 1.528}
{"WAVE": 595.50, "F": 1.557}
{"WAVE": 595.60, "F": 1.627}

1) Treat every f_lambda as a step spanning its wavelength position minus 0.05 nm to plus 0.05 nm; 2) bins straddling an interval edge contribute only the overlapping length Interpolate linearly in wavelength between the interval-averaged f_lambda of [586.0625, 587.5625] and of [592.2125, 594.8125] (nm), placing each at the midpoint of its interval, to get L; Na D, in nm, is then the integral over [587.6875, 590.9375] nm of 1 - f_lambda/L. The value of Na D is 0.252 nm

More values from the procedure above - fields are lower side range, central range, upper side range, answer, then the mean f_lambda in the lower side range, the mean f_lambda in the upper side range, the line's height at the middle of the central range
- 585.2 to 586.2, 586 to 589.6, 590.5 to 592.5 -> 0.14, 1.56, 1.65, 1.6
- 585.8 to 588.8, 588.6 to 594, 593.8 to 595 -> 0.20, 1.59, 1.65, 1.62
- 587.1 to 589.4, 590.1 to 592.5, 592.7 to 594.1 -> -0.07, 1.54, 1.63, 1.59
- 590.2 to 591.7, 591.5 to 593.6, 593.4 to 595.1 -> 0.05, 1.65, 1.65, 1.65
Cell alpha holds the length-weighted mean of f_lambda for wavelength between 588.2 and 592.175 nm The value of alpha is 1.53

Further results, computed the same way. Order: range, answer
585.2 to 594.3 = 1.58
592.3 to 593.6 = 1.61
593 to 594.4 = 1.64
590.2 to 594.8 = 1.64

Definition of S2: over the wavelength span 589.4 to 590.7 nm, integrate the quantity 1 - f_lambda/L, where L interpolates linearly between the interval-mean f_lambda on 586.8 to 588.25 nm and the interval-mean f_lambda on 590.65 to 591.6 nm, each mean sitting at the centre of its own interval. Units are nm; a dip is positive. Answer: 0.14 nm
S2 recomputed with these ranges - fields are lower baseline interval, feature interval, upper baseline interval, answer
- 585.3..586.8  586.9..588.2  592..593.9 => -0.02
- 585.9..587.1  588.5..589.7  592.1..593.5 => 0.16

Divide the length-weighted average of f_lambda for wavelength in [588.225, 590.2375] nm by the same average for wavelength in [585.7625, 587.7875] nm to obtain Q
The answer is 0.89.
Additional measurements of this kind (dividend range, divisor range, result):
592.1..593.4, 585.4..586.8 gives 1.03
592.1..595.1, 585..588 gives 1.02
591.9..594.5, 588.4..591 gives 1.10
